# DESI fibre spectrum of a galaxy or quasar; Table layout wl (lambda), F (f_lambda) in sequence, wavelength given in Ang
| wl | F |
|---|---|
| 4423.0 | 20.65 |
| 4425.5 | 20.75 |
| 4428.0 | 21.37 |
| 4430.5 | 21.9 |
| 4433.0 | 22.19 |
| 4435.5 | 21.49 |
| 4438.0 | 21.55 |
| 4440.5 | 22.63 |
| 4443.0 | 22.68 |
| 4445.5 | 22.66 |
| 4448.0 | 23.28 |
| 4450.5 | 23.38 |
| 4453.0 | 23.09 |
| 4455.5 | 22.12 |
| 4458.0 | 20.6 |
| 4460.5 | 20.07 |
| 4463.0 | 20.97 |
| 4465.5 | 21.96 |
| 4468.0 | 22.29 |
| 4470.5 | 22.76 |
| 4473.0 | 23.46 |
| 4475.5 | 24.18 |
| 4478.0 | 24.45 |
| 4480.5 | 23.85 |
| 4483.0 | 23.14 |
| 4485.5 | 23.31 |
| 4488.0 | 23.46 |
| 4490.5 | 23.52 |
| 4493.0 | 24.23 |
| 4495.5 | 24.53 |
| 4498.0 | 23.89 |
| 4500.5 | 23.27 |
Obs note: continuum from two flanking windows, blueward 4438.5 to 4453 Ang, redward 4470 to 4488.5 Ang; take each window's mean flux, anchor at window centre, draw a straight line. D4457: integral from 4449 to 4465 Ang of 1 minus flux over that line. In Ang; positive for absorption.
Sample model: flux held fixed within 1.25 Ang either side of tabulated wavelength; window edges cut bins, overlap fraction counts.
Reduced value 1.0 Ang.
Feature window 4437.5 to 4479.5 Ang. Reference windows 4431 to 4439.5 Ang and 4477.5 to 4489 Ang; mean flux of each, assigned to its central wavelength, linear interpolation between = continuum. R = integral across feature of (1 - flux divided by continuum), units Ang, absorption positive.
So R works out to 0.3 Ang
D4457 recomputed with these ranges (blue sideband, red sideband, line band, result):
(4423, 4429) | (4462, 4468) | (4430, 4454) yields -1.4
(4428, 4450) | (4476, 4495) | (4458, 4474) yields 0.9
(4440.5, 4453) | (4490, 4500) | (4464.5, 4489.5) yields 0.4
